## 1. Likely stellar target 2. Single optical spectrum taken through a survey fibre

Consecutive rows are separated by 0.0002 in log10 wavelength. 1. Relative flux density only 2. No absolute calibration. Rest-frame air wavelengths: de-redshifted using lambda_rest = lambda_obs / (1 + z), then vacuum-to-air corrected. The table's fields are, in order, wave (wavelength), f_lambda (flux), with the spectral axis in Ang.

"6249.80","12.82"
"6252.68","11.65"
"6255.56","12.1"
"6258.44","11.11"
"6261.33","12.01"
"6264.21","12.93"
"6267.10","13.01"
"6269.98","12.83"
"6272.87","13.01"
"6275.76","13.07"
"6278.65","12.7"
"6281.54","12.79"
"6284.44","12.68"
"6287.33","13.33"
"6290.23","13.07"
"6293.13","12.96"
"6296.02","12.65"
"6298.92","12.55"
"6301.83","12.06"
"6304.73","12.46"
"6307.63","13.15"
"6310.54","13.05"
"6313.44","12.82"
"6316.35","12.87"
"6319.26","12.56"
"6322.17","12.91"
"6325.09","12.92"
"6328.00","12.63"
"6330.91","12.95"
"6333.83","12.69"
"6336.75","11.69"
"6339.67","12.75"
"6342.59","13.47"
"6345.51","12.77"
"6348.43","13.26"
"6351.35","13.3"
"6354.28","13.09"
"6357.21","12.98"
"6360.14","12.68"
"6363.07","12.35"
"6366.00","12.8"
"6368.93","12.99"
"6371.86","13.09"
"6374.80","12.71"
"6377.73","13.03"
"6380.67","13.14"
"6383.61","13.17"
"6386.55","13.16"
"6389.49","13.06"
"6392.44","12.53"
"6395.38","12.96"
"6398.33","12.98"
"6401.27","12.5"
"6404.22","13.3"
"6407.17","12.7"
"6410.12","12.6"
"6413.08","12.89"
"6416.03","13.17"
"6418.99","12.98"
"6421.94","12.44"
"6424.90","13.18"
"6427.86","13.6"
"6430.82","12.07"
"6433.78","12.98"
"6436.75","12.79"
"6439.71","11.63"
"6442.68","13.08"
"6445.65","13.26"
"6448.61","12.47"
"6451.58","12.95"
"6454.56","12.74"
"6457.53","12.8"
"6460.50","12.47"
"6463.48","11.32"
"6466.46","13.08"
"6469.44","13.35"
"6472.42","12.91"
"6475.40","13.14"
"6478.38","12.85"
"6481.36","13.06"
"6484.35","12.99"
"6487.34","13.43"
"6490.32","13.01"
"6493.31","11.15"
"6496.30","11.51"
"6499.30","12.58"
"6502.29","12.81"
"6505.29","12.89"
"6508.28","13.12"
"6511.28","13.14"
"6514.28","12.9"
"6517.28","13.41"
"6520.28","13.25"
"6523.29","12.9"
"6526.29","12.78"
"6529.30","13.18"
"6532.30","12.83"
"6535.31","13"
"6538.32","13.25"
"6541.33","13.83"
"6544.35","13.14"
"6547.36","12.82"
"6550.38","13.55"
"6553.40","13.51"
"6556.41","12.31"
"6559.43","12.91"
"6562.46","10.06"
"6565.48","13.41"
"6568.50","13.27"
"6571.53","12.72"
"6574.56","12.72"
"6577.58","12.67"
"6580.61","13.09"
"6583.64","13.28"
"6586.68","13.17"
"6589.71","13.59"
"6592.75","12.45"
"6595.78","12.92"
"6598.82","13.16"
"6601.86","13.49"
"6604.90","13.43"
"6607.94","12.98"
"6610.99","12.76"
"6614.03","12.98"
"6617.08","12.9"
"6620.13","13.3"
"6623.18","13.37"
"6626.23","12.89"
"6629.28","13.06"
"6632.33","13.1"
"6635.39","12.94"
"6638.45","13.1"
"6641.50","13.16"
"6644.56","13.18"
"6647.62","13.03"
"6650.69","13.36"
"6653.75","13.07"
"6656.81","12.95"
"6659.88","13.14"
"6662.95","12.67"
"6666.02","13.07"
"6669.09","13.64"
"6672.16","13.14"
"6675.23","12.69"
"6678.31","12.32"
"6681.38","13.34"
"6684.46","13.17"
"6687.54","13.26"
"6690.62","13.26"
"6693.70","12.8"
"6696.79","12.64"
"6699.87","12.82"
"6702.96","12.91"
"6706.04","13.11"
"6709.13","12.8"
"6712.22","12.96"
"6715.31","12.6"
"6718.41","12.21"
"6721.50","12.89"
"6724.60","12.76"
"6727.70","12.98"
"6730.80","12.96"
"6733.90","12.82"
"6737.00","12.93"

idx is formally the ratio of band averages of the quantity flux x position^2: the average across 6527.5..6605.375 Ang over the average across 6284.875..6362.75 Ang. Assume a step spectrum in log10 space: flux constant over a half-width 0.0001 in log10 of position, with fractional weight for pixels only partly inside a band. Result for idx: 1.1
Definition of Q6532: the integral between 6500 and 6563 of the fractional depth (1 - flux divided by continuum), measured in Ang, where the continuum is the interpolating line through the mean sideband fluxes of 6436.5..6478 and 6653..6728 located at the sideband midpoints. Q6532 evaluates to -0.9 Ang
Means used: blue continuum 12.7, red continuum 12.9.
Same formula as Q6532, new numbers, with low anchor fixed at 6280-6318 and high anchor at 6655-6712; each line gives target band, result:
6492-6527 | 0.5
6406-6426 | 0.0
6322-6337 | 0.2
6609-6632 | -0.1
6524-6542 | -0.3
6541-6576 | 0.3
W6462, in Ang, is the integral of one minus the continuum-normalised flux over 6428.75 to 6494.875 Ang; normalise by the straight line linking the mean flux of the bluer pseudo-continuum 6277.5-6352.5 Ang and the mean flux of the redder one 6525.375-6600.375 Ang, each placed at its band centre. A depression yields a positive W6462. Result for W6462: 0.9 Ang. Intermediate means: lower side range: 12.8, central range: 12.7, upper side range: 12.9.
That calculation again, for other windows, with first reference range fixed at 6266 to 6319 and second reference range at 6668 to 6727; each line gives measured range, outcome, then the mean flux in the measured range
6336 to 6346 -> 0.1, 12.7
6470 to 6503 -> 0.4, 12.7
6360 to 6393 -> -0.2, 12.9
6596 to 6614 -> -0.3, 13.1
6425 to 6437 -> 0.0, 12.9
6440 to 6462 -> 0.2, 12.8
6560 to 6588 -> 0.4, 12.7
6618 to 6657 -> -0.7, 13.1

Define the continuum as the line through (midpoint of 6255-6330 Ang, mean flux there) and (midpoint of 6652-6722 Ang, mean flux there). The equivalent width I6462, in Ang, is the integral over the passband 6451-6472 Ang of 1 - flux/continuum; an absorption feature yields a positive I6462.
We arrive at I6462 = 0.22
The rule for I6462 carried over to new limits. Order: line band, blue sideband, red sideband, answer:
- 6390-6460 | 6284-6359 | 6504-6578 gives 0.4 Ang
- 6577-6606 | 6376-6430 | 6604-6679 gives -0.2 Ang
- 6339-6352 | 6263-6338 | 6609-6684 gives -0.3 Ang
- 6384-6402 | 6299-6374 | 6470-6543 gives -0.1 Ang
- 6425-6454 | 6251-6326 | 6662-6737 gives -0.1 Ang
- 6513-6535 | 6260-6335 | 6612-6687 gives -0.1 Ang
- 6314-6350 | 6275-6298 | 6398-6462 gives 0.2 Ang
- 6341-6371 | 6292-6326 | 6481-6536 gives -0.5 Ang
